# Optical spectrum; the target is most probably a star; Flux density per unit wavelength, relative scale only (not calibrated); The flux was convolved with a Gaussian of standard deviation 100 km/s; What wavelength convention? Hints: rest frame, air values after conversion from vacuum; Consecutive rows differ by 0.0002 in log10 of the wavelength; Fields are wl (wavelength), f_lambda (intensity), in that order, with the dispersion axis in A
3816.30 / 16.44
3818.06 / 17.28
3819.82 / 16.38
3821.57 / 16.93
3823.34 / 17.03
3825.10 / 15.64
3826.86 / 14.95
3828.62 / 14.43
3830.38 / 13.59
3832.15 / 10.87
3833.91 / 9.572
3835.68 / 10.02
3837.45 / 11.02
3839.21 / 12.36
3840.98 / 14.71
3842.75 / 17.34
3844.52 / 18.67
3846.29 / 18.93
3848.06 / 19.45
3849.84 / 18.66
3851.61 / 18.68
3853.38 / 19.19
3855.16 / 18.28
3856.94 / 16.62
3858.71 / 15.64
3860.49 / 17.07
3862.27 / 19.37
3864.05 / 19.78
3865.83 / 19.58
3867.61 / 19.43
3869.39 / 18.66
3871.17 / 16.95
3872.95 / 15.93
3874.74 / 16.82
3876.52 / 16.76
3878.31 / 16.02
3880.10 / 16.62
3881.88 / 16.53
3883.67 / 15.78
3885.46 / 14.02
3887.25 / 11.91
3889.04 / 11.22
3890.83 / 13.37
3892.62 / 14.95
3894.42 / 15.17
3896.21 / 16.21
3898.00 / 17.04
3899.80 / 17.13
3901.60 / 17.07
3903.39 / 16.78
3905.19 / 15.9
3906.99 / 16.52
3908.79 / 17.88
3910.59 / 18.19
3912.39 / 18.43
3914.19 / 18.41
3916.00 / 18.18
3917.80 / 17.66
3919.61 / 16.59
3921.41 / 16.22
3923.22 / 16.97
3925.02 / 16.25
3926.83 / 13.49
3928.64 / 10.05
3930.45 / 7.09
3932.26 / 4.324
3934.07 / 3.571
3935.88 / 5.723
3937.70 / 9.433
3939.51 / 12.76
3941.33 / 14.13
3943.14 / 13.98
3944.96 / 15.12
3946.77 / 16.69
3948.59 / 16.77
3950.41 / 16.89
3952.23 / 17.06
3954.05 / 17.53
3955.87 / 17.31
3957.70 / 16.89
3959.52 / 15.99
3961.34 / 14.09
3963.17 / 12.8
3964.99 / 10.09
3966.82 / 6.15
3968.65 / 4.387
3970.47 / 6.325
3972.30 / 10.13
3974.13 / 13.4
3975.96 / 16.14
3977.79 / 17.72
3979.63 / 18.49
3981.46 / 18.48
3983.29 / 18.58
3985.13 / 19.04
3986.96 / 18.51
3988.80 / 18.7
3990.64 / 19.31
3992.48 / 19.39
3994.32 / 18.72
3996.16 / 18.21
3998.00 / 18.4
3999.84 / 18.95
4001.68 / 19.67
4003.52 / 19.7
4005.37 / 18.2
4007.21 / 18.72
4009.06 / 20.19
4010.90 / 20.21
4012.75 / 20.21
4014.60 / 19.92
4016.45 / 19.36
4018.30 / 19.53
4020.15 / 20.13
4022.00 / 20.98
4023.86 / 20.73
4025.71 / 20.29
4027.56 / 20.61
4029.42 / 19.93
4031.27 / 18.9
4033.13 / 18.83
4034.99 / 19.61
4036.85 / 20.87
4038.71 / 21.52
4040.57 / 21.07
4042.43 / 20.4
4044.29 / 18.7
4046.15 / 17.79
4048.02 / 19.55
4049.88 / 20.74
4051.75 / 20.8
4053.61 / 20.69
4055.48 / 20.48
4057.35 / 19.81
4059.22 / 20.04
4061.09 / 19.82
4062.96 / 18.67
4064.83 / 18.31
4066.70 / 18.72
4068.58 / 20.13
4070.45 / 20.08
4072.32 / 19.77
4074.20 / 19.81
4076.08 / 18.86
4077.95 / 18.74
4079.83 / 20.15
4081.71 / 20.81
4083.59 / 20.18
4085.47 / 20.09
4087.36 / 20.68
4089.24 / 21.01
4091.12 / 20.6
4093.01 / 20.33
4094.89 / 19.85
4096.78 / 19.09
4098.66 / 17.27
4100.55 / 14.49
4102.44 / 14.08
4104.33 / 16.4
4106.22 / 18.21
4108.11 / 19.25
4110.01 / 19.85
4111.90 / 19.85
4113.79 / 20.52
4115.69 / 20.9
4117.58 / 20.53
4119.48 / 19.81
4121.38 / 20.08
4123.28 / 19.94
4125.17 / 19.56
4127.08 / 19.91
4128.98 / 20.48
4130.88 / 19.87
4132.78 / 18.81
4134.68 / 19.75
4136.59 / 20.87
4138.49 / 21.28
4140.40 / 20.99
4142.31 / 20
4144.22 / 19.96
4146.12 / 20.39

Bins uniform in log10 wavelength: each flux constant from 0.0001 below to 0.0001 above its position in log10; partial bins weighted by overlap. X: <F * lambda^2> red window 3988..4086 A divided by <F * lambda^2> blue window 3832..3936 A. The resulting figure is 1.4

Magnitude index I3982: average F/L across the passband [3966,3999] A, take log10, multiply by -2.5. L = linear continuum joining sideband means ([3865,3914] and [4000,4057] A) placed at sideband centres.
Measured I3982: 0.203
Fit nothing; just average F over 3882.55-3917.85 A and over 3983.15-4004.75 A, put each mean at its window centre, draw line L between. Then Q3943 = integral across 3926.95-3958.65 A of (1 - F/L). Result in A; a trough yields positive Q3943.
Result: 8.6 A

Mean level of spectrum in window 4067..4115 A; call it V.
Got 19.2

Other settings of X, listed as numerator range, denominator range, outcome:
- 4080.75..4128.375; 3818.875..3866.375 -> 1.37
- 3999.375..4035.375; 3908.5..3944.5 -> 1.54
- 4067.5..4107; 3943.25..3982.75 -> 1.42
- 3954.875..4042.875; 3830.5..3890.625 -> 1.18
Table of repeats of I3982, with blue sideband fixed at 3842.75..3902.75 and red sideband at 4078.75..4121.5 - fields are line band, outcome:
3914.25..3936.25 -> 0.35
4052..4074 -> -0.05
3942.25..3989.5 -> 0.20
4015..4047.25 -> -0.08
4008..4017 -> -0.09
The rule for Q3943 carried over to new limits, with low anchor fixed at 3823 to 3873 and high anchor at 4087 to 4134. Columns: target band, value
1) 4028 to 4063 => -2.71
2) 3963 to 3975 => 6.03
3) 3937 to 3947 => 2.18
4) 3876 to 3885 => 0.24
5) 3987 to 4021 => -2.32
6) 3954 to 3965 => 1.50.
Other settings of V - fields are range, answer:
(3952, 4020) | 16.7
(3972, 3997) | 17.7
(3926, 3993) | 13.7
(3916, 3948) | 12.6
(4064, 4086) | 19.6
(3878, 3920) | 16.1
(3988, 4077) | 19.7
